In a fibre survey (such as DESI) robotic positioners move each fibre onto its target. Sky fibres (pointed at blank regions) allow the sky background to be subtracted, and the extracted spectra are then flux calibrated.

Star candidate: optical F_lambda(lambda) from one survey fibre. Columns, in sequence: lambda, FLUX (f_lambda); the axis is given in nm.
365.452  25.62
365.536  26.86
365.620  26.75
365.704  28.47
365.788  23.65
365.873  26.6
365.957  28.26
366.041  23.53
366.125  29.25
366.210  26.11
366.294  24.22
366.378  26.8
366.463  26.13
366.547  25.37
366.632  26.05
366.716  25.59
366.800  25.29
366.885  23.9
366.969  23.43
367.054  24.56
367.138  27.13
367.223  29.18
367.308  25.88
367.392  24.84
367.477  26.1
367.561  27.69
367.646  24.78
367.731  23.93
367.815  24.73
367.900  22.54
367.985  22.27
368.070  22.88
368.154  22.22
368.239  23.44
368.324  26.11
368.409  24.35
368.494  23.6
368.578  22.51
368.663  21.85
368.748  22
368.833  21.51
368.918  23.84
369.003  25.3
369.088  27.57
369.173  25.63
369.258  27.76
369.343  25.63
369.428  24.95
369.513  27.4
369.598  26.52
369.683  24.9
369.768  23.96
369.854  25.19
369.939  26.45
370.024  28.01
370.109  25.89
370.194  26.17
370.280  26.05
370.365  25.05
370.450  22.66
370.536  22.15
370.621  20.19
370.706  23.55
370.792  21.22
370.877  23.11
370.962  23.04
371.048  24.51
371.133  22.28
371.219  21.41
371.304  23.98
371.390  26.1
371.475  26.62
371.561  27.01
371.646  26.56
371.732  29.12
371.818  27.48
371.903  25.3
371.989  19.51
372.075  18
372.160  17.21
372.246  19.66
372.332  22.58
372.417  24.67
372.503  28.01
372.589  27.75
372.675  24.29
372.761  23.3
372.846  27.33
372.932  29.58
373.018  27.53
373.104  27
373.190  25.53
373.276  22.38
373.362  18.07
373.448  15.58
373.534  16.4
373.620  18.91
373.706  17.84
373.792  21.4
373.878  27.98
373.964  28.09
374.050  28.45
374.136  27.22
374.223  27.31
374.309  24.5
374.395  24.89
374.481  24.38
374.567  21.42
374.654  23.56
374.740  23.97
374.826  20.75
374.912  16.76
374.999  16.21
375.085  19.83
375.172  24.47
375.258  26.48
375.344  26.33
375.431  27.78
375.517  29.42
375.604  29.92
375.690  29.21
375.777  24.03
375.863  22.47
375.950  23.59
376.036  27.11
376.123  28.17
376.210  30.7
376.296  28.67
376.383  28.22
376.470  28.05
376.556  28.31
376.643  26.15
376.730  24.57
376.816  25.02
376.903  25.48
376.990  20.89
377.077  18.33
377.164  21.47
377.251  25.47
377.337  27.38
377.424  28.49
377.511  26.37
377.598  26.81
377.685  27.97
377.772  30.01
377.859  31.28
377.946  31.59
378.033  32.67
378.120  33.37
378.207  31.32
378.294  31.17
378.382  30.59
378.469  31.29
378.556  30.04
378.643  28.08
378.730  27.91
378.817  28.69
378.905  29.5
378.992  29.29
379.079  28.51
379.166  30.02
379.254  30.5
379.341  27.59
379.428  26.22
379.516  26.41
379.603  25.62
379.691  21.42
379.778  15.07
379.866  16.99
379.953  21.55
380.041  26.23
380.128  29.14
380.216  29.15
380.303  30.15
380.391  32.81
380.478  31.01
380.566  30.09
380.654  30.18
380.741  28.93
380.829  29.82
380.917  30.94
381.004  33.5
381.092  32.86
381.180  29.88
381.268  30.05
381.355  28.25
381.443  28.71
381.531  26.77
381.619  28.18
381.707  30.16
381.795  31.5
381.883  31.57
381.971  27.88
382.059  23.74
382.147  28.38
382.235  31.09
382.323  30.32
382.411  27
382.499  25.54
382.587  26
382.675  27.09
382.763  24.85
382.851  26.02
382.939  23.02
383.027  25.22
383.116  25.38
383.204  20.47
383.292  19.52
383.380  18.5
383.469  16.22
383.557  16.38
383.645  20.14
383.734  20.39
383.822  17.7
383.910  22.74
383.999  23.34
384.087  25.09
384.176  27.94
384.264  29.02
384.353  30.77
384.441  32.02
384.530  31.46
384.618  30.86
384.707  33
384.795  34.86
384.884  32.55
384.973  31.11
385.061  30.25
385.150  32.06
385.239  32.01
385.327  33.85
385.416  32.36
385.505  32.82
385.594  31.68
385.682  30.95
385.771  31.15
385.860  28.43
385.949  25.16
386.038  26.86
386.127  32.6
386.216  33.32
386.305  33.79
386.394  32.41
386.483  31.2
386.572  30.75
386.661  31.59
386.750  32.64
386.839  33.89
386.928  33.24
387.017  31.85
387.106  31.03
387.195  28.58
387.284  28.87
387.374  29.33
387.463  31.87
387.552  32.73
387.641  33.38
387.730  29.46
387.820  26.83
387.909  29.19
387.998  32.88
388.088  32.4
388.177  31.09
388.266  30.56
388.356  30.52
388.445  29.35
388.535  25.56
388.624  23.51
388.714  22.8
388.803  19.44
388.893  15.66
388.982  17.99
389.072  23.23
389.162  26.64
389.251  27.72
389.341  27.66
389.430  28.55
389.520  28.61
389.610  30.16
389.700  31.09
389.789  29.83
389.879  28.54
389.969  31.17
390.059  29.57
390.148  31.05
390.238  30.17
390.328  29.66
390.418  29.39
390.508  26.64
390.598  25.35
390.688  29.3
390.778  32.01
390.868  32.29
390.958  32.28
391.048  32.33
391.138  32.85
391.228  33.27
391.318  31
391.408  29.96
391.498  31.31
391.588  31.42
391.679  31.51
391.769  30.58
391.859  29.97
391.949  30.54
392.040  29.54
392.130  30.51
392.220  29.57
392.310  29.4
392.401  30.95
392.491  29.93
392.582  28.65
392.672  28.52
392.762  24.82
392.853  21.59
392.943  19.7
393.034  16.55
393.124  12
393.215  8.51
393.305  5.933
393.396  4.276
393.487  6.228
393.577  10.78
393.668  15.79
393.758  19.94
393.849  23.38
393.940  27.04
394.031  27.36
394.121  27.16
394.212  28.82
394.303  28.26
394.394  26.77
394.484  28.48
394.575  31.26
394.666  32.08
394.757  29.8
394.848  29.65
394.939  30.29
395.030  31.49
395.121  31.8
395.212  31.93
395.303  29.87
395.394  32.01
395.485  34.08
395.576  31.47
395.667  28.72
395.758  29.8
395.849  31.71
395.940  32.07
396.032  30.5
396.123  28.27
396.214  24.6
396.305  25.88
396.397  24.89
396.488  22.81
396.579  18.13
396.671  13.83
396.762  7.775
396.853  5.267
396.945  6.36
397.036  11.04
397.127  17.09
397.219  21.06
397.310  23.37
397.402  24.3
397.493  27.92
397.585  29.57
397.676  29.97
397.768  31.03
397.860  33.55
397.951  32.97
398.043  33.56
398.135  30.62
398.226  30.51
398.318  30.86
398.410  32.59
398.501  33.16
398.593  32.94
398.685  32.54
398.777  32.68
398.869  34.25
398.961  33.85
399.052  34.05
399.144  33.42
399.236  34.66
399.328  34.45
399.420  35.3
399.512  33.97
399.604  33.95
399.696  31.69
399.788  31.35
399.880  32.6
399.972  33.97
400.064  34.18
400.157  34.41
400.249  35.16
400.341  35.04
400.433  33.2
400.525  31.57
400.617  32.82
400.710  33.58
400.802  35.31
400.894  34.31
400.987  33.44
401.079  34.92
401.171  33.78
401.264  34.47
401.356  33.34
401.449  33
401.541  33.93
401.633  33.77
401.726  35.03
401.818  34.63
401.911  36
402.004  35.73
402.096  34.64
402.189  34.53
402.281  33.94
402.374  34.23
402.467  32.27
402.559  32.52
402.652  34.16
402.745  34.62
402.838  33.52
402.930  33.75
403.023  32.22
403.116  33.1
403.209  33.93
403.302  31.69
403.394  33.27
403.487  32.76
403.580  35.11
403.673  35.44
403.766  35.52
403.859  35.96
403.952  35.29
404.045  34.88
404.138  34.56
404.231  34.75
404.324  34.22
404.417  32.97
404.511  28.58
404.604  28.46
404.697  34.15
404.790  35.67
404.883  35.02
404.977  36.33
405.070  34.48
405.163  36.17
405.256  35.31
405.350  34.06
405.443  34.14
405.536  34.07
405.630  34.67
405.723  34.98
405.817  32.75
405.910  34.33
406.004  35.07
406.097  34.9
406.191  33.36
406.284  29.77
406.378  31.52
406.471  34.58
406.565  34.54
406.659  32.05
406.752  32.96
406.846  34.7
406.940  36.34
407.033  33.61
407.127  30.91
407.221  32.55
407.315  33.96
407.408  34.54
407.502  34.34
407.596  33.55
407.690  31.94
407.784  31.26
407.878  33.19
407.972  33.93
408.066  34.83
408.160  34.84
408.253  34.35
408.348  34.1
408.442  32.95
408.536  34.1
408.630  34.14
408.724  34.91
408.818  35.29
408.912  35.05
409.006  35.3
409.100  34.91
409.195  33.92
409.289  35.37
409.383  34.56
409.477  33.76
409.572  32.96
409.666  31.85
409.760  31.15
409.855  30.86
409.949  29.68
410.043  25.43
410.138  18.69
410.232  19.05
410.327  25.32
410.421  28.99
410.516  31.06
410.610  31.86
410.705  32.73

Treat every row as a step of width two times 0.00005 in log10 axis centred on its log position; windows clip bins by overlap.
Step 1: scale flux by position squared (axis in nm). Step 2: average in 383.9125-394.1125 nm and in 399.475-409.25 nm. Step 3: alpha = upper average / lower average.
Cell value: 1.3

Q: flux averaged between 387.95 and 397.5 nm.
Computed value 25.9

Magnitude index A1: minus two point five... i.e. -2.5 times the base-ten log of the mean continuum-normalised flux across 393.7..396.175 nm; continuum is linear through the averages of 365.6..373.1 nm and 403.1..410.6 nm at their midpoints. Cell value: 0.04 mag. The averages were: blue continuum 24.8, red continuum 33.1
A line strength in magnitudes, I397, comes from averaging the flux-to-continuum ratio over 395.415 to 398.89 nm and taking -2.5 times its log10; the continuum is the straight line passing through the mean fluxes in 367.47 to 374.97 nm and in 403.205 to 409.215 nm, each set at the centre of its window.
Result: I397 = 0.19 mag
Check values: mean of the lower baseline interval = 24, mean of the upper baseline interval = 33.9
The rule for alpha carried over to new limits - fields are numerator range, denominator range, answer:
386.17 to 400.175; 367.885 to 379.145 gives 1.23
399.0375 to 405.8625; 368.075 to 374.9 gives 1.66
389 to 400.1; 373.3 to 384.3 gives 1.14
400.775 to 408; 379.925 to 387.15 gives 1.32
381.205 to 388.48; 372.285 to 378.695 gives 1.17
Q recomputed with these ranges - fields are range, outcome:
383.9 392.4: 29.8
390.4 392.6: 30.4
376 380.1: 27.2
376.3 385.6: 27.6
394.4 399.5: 28.1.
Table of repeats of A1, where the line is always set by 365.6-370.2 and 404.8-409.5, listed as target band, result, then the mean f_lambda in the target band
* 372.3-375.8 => 0.104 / 24.2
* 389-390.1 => 0.068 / 28.3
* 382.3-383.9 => 0.254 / 22.7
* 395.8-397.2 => 0.495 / 20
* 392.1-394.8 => 0.335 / 22.8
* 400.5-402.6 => -0.040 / 34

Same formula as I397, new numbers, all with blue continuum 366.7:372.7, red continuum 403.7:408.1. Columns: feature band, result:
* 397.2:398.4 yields 0.08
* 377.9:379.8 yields -0.07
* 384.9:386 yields -0.09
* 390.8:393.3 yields 0.10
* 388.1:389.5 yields 0.15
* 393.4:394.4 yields 0.41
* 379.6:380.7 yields 0.04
